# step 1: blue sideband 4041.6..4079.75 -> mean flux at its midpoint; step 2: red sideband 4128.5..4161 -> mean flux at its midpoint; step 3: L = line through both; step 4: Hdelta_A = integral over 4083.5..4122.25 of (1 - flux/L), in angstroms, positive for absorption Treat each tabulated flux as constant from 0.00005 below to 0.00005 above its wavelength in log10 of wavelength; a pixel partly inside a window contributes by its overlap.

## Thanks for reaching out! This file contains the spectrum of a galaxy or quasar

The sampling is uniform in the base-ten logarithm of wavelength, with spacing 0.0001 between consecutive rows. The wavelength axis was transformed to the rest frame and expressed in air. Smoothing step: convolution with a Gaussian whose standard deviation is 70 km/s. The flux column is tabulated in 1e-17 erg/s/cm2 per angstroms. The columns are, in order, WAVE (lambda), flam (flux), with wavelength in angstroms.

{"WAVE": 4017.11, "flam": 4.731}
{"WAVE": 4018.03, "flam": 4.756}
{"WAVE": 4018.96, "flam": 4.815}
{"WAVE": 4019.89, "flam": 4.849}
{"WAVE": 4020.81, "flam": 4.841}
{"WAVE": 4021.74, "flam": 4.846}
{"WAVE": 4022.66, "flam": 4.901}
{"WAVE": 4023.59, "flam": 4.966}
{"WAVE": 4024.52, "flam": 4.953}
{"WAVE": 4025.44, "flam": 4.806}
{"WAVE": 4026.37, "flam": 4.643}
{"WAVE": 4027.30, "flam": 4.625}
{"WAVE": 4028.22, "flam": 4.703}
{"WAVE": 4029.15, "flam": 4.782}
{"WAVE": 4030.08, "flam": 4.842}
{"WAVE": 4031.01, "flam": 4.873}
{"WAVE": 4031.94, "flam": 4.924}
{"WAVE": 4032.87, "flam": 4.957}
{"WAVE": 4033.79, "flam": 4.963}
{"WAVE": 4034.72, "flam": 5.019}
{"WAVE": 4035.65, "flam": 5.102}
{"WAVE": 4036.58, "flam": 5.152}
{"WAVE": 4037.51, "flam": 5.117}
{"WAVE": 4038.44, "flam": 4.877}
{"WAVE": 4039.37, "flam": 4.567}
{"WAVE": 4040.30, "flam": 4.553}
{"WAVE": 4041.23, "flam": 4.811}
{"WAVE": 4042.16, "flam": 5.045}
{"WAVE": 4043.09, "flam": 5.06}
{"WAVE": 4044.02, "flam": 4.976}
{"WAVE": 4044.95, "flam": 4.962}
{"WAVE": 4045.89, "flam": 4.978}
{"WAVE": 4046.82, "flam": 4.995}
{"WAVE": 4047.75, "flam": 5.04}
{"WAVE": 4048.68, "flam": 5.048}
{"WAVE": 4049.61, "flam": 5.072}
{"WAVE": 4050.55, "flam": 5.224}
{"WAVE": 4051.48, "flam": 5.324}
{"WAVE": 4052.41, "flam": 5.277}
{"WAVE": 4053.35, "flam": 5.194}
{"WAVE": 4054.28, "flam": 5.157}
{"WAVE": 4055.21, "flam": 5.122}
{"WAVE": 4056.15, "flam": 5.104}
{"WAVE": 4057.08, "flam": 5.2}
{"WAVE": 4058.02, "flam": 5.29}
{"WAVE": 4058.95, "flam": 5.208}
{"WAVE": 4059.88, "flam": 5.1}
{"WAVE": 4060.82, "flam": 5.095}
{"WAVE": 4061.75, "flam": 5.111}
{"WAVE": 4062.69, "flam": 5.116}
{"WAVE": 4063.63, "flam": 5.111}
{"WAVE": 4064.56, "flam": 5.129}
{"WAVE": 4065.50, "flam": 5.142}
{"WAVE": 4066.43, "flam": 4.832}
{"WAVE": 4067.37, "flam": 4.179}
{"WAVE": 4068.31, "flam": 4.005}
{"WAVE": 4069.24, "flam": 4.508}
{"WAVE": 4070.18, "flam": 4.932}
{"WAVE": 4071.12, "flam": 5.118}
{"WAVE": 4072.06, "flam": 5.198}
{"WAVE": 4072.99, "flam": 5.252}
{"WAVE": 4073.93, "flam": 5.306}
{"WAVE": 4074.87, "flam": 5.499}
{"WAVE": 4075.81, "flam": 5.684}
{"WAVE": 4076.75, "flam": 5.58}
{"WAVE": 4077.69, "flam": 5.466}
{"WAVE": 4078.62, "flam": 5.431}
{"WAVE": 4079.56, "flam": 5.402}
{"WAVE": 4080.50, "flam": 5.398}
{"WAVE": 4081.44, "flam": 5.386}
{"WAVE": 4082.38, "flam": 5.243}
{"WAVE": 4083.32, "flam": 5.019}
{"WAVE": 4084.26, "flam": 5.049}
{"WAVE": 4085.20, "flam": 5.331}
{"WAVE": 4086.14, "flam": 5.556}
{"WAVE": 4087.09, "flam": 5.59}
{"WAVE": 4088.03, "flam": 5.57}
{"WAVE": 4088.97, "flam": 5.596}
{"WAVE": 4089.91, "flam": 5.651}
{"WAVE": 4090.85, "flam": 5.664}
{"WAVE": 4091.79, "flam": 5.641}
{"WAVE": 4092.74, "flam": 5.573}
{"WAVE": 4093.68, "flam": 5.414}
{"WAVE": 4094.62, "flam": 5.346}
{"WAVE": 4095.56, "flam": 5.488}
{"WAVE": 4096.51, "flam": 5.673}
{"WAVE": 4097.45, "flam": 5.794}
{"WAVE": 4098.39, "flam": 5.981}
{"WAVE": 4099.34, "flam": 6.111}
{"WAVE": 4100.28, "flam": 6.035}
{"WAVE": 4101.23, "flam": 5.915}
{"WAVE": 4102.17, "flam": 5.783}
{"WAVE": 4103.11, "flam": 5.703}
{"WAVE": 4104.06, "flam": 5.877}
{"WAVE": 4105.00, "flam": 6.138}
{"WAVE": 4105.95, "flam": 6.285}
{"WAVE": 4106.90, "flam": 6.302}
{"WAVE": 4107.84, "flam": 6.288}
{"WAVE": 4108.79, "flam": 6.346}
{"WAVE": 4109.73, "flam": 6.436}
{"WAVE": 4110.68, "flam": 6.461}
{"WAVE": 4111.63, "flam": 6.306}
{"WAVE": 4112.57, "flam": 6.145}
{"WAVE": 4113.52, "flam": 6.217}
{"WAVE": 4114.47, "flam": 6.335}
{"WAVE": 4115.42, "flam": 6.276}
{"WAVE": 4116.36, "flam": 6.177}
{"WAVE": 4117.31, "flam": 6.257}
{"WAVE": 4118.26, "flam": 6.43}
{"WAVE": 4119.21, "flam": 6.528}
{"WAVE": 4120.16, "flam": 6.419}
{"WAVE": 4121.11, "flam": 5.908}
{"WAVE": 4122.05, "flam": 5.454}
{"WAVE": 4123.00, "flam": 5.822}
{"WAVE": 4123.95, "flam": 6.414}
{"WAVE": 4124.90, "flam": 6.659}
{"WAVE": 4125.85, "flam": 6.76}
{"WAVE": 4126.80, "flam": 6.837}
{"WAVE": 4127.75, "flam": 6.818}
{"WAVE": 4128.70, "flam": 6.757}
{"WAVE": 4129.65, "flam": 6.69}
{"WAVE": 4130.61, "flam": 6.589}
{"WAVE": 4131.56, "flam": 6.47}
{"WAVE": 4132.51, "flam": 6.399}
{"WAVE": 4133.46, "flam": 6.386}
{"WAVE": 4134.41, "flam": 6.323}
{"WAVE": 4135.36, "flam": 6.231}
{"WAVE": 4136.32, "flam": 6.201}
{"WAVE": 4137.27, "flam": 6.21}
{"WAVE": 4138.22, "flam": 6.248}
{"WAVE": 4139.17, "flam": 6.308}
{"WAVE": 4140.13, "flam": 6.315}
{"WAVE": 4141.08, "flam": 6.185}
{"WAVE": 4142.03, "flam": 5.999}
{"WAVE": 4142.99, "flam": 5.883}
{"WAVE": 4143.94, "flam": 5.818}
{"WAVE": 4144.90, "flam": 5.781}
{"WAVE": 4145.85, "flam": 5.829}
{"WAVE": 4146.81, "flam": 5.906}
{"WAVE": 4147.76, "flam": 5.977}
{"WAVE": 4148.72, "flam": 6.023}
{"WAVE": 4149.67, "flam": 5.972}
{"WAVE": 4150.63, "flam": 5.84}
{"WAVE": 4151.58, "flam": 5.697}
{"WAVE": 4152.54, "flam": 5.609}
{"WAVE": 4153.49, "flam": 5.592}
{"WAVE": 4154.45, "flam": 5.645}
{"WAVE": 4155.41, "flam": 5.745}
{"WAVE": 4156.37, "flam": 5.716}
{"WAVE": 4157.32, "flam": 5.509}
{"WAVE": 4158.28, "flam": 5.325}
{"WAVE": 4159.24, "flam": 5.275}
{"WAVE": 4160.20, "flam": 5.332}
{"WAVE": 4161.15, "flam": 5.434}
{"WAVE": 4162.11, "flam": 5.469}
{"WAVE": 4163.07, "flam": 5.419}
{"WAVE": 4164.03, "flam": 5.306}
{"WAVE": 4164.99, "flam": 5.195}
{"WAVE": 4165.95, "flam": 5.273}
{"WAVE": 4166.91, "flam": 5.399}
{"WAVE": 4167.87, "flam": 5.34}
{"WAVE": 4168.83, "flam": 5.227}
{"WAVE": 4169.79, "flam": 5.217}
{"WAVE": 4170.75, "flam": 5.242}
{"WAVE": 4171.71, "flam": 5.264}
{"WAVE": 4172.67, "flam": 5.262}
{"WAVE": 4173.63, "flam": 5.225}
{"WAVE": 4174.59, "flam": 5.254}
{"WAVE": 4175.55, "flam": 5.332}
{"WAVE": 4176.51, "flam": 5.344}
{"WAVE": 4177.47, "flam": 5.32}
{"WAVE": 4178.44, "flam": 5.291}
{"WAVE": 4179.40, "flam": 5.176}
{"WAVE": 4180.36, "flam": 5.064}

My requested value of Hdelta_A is -2.6 angstroms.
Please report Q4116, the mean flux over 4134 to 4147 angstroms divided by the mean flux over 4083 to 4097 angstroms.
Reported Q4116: 1.11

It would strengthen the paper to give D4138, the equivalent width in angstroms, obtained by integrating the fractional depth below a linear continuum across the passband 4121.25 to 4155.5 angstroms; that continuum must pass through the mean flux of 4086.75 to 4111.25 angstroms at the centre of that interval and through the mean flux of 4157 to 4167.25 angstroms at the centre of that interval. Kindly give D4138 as -3.7 angstroms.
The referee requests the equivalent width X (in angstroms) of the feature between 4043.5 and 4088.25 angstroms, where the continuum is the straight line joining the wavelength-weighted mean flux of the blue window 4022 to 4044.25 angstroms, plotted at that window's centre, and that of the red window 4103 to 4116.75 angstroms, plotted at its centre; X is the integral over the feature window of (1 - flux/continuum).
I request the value 2.5 angstroms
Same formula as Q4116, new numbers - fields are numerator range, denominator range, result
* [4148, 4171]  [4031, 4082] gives 1.08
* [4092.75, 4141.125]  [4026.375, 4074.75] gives 1.24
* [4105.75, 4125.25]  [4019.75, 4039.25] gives 1.28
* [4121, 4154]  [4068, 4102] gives 1.13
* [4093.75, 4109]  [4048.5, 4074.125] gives 1.17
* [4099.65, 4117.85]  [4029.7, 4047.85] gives 1.25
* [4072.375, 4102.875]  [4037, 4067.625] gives 1.10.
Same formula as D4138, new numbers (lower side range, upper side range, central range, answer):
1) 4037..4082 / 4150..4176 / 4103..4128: -4.8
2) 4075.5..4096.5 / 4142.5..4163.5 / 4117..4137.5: -2.9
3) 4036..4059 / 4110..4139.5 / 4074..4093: 0.7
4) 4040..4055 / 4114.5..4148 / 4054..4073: 1.1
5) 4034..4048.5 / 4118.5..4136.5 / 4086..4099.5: 0.4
